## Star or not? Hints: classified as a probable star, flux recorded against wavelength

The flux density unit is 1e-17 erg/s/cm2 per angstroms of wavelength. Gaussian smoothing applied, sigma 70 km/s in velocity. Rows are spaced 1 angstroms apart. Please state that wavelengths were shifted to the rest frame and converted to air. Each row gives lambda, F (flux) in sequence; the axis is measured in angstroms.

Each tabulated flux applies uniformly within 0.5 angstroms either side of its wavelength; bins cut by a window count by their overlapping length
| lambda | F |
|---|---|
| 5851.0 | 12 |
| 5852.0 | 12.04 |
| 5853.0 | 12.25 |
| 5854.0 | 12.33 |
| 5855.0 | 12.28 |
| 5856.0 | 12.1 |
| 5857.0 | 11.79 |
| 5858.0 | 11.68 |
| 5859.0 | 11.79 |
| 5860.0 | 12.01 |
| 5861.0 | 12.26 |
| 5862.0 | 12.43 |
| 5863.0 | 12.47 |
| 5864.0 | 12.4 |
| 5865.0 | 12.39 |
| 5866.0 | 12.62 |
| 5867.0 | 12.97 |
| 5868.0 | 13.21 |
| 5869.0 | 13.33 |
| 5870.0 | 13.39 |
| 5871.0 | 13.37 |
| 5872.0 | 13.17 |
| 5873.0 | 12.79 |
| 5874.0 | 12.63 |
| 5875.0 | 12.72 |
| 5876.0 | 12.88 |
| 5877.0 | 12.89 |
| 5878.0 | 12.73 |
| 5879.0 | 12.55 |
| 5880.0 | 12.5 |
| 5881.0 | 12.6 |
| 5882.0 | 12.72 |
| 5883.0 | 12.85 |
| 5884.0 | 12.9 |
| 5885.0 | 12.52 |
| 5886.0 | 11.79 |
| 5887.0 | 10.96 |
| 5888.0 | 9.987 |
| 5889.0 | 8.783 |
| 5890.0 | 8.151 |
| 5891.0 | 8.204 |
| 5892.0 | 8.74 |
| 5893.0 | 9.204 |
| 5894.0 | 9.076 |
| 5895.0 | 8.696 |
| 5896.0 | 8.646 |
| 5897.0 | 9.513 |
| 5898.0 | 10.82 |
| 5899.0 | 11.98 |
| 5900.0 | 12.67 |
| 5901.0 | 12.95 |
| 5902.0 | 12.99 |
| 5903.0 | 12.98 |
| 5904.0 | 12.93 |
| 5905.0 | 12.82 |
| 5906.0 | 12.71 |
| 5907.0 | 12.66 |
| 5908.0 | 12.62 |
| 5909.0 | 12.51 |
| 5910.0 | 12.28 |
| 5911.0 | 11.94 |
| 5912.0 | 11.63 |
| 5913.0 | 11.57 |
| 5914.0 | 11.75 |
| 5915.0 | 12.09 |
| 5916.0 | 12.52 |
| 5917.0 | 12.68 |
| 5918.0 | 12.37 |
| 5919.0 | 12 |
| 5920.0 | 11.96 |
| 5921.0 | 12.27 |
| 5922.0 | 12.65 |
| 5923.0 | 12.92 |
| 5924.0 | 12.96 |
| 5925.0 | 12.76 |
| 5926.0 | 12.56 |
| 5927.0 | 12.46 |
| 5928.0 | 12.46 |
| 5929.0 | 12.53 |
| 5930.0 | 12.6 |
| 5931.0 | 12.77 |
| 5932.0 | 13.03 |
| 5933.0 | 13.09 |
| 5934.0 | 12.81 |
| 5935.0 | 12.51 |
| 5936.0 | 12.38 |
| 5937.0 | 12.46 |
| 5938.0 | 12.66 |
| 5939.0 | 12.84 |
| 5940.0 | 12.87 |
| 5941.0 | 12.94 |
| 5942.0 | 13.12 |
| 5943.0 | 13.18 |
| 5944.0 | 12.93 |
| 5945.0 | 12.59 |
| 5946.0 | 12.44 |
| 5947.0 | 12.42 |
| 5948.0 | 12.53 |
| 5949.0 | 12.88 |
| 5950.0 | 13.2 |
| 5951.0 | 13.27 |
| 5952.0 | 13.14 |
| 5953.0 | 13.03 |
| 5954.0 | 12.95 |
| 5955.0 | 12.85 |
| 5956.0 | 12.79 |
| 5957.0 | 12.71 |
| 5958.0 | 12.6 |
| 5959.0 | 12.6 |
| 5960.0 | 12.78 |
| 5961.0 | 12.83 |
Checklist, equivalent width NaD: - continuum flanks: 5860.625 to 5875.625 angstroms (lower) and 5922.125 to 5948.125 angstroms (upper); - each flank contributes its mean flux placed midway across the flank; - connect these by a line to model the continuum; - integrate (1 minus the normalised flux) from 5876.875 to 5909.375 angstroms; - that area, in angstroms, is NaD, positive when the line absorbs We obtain 3.5 angstroms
